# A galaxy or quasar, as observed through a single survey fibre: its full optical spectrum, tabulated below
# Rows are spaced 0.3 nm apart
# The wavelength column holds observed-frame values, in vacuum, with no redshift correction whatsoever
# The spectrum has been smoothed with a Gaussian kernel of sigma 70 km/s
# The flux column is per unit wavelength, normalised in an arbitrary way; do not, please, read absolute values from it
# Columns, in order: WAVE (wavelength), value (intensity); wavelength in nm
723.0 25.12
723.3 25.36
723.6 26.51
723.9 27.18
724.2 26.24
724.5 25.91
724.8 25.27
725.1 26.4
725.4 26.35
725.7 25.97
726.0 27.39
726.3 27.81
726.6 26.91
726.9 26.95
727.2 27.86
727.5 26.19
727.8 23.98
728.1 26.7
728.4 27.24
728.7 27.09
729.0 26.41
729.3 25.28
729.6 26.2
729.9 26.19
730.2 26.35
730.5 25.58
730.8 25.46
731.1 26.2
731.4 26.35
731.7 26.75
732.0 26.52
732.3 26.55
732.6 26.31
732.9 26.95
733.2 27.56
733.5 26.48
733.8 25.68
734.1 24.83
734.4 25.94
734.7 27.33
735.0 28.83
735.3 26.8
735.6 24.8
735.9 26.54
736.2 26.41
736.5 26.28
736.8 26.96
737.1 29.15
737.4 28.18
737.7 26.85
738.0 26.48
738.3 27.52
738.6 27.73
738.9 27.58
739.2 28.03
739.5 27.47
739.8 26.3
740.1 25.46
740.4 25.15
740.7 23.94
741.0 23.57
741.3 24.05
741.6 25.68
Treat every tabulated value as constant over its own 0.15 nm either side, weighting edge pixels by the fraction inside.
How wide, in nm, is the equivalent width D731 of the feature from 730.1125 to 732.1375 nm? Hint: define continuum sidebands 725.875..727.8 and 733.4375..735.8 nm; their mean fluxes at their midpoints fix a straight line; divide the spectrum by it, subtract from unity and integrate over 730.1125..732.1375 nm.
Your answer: 0.03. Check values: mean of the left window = 26.9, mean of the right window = 26.3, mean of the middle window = 26.2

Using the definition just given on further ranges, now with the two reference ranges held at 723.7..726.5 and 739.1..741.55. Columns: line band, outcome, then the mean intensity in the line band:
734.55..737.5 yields -0.16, 27.1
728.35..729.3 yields -0.01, 26.6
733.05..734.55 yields -0.01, 26.1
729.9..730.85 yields 0.01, 25.9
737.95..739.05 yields -0.08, 27.4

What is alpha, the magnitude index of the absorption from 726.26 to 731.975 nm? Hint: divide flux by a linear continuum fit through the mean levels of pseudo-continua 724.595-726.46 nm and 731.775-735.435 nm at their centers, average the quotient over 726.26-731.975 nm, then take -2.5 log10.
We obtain 0.01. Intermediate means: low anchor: 26.5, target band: 26.4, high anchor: 26.6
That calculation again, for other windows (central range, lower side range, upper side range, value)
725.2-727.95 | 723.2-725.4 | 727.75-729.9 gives -0.017 mag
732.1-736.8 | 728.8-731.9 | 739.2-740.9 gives -0.022 mag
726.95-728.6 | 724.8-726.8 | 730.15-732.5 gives 0.003 mag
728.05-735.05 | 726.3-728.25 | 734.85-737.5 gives 0.016 mag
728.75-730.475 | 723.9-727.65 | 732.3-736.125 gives 0.019 mag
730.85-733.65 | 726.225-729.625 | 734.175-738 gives 0.007 mag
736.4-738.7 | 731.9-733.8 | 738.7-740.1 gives -0.016 mag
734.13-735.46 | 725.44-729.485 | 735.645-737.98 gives -0.002 mag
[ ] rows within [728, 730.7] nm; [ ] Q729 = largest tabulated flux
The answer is 27.24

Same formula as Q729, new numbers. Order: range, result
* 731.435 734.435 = 27.56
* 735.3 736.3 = 26.54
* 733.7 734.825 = 27.33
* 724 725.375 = 26.4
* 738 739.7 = 28.03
